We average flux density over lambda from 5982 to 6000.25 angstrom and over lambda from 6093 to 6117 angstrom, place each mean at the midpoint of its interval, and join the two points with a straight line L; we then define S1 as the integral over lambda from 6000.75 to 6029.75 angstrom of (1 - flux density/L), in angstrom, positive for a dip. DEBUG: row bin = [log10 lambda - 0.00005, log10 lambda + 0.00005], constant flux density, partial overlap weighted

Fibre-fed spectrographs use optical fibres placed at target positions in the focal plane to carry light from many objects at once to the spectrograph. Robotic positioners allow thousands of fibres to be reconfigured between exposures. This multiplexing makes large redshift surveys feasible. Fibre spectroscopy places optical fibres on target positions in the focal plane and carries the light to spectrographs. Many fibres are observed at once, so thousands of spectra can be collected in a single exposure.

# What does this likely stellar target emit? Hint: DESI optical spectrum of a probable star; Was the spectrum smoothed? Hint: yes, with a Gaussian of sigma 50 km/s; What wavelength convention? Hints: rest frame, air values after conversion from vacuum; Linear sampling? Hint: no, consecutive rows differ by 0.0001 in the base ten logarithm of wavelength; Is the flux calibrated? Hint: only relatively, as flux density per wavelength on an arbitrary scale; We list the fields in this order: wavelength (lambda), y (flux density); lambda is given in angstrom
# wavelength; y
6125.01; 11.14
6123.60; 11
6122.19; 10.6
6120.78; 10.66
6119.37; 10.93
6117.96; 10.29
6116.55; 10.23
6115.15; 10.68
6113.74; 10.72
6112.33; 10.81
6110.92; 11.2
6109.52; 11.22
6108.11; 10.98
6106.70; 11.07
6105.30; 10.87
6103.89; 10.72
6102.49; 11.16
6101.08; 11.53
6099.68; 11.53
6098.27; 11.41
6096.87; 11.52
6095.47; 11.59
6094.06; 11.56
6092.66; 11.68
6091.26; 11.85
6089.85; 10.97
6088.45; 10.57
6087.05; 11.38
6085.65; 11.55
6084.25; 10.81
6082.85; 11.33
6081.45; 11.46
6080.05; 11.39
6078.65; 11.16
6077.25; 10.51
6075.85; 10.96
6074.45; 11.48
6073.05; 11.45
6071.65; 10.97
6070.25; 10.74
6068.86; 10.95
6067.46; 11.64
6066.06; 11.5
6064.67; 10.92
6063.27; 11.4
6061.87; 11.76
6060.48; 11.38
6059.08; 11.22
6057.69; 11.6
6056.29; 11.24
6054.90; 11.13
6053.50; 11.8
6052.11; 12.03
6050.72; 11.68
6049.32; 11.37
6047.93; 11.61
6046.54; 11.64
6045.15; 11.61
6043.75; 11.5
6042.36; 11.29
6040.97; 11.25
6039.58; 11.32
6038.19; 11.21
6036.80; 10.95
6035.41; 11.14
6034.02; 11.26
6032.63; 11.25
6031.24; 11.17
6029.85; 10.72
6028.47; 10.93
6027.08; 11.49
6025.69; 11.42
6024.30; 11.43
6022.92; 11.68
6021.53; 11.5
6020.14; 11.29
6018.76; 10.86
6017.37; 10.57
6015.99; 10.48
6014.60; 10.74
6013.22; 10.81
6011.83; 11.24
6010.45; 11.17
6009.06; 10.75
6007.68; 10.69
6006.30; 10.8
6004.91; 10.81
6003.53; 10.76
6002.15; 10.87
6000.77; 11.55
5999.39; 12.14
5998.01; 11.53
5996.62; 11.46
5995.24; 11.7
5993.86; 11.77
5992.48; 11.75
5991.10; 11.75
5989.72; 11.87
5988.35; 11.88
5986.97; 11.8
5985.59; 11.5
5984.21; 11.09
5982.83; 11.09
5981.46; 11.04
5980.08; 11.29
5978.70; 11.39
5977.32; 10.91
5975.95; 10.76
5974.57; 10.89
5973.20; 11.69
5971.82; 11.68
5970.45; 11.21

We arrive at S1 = 1.3 angstrom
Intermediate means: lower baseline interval 11.6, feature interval 11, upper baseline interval 11.1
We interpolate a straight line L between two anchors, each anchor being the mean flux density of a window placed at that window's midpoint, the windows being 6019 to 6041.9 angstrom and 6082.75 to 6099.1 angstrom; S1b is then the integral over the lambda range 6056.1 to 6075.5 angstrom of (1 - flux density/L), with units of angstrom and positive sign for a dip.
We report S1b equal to 0.0 angstrom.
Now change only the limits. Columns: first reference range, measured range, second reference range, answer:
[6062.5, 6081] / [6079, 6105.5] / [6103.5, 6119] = -0.82 angstrom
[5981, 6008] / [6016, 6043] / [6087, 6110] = 0.43 angstrom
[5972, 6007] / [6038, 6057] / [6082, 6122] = -0.43 angstrom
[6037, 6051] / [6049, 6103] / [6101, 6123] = -0.94 angstrom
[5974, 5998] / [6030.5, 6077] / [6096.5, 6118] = -0.62 angstrom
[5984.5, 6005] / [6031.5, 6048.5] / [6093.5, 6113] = 0.13 angstrom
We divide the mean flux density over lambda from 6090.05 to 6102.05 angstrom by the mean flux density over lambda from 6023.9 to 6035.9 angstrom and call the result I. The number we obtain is 1.0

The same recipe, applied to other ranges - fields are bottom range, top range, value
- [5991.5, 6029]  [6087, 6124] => 0.99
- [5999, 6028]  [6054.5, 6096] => 1.02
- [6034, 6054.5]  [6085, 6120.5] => 0.97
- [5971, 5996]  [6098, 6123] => 0.95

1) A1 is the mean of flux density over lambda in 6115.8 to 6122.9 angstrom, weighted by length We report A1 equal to 10.5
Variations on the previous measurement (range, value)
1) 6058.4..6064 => 11.4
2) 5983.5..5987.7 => 11.4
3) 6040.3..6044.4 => 11.4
